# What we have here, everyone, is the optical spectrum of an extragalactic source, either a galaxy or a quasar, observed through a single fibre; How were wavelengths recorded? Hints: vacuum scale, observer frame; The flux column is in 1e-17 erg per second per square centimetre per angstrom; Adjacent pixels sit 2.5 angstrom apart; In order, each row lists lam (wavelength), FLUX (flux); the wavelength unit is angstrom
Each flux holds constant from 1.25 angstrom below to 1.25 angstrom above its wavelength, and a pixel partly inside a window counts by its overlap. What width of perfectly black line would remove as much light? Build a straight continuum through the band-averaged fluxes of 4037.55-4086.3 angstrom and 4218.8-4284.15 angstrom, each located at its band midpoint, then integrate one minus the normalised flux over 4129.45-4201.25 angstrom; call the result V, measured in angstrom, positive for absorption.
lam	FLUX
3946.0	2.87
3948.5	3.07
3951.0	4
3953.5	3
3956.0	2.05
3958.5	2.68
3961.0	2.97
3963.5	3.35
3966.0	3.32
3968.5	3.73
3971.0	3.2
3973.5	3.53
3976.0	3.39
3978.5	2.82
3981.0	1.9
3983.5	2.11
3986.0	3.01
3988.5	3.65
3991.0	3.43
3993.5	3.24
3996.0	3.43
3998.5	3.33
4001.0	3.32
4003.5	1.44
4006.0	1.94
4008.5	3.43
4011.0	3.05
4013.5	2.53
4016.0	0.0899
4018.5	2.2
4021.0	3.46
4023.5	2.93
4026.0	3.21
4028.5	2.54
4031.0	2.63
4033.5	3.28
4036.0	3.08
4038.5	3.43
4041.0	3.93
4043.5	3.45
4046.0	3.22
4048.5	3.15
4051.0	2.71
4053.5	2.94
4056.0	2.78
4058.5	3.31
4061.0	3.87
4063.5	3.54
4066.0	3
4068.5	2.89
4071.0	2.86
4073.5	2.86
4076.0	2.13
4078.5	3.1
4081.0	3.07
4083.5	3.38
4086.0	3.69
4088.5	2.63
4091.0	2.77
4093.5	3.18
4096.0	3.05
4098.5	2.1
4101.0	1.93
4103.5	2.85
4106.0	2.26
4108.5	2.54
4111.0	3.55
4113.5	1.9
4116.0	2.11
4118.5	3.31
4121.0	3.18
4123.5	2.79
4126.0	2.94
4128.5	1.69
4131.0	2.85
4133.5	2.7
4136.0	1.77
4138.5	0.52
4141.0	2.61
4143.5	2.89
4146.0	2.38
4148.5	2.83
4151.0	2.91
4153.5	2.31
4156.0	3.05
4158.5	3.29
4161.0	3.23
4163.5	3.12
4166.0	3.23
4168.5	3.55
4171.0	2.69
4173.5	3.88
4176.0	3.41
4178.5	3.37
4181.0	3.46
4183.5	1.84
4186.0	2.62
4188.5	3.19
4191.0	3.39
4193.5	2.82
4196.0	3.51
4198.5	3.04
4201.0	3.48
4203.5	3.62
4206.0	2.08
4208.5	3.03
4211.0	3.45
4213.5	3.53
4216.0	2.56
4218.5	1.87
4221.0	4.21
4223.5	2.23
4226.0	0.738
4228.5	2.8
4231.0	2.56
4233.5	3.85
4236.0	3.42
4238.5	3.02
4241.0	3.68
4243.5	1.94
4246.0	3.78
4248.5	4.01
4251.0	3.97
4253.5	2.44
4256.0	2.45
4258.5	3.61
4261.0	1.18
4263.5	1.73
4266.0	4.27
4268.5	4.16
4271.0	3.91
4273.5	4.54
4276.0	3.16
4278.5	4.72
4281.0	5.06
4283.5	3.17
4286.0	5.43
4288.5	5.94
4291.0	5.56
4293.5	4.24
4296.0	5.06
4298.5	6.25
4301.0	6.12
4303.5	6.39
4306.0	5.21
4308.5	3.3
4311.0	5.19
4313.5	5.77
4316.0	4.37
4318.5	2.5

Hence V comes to 7.1 angstrom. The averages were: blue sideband 3.15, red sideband 3.23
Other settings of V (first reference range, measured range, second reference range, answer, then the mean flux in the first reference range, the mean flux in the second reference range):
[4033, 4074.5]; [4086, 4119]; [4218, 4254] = 5.1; 3.19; 3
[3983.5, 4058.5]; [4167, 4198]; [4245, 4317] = 5.2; 2.92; 4.31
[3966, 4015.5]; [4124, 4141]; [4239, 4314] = 6.7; 2.94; 4.18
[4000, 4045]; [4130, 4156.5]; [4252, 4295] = 7.1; 2.77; 3.86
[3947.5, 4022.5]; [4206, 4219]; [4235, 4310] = 3.2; 2.89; 4.06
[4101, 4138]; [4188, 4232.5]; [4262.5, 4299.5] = 8.8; 2.54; 4.49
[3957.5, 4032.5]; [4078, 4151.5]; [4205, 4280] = 8.3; 2.86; 3.11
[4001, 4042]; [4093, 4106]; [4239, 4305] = 2.4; 2.71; 4.1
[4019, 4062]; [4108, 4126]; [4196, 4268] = 1.7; 3.15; 2.97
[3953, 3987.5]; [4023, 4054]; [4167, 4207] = -1.3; 2.94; 3.13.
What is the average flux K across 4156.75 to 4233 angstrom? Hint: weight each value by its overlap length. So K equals 3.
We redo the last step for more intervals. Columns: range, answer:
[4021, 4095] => 3.09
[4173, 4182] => 3.5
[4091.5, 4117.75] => 2.57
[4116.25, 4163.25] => 2.62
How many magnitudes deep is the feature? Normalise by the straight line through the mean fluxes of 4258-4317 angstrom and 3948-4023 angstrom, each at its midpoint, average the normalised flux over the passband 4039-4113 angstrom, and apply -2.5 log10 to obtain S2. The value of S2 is 0.13 mag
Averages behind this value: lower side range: 2.89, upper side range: 4.53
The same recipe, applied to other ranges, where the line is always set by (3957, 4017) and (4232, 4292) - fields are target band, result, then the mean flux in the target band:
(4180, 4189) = 0.26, 2.72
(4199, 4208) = 0.15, 3.06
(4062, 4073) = 0.01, 3.08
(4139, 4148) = 0.33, 2.47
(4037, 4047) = -0.15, 3.5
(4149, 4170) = 0.11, 3.07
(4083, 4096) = 0.03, 3.11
